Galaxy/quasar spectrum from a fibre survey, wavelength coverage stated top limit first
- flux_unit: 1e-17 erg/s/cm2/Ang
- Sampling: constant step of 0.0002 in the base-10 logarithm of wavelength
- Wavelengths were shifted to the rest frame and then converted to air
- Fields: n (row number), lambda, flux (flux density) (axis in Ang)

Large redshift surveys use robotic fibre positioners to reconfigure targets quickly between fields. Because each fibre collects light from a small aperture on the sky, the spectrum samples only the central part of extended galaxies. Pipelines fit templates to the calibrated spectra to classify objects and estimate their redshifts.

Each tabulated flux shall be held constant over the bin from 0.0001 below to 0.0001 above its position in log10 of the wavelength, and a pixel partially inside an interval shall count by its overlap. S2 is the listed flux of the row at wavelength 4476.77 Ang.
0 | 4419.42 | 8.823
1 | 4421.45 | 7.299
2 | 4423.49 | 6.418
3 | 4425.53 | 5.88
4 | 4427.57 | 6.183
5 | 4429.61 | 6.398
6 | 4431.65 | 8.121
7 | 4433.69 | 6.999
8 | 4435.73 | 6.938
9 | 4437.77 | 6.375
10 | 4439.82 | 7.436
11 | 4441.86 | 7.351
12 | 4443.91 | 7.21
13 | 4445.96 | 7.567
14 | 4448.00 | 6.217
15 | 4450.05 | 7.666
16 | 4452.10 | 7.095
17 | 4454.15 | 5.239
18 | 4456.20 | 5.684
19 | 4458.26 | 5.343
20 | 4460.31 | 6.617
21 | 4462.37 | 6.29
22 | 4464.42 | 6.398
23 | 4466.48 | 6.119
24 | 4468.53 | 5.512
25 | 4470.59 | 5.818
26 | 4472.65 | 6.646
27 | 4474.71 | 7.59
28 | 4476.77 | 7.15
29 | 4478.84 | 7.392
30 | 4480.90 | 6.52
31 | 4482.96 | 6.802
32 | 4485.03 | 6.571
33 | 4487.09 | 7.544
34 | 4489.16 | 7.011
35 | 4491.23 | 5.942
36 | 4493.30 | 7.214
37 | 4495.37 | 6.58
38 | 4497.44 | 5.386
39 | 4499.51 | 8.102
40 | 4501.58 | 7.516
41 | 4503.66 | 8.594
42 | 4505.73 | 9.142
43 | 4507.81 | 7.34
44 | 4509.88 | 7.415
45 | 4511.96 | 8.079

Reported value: 7.15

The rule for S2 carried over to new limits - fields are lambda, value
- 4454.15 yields 5.239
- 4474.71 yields 7.59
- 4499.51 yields 8.102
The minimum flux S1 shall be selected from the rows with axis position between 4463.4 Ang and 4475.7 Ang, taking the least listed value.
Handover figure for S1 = 5.512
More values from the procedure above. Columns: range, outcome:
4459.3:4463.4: 6.29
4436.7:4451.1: 6.217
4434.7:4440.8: 6.375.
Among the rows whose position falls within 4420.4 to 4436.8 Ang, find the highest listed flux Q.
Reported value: 8.121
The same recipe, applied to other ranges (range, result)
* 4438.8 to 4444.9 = 7.436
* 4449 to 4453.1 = 7.666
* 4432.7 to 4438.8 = 6.999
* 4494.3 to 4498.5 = 6.58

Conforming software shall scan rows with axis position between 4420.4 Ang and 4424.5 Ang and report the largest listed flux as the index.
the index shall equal 7.299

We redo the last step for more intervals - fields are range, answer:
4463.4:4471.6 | 6.398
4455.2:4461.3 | 6.617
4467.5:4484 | 7.59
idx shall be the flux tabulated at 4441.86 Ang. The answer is 7.351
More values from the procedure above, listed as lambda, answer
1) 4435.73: 6.938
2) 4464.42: 6.398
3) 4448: 6.217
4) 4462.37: 6.29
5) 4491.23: 5.942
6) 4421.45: 7.299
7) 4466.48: 6.119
